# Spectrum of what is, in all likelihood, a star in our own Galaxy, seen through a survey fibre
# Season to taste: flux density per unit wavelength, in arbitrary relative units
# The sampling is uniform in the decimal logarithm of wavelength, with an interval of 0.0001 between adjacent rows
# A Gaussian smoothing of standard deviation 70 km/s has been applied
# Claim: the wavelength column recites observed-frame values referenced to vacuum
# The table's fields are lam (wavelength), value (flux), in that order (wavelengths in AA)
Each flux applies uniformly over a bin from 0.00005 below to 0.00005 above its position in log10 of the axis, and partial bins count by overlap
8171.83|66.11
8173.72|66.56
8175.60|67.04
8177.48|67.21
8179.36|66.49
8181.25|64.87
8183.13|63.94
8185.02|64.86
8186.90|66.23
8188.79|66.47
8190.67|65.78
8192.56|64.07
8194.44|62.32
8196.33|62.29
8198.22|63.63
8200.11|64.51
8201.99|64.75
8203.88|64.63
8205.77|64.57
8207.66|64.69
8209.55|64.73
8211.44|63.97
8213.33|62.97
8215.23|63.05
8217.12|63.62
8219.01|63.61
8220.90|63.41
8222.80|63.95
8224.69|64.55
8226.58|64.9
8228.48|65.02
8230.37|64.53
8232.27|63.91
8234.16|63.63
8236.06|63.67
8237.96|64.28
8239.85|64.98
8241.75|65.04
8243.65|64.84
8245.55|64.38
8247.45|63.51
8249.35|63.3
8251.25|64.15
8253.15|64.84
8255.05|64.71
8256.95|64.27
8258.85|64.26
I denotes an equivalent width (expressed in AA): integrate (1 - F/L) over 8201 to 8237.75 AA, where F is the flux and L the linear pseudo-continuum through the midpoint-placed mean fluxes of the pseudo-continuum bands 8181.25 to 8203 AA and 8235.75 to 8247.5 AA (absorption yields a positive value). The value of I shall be 0.2 AA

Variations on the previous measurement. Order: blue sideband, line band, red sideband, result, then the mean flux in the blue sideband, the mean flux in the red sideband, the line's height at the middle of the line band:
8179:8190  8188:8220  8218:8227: 0.3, 65.4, 64.1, 64.7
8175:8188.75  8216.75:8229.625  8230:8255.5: 0.1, 65.8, 64.2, 64.7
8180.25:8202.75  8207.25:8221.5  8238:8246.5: 0.2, 64.5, 64.8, 64.6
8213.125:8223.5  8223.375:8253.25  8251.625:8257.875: -0.1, 63.4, 64.6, 64.1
